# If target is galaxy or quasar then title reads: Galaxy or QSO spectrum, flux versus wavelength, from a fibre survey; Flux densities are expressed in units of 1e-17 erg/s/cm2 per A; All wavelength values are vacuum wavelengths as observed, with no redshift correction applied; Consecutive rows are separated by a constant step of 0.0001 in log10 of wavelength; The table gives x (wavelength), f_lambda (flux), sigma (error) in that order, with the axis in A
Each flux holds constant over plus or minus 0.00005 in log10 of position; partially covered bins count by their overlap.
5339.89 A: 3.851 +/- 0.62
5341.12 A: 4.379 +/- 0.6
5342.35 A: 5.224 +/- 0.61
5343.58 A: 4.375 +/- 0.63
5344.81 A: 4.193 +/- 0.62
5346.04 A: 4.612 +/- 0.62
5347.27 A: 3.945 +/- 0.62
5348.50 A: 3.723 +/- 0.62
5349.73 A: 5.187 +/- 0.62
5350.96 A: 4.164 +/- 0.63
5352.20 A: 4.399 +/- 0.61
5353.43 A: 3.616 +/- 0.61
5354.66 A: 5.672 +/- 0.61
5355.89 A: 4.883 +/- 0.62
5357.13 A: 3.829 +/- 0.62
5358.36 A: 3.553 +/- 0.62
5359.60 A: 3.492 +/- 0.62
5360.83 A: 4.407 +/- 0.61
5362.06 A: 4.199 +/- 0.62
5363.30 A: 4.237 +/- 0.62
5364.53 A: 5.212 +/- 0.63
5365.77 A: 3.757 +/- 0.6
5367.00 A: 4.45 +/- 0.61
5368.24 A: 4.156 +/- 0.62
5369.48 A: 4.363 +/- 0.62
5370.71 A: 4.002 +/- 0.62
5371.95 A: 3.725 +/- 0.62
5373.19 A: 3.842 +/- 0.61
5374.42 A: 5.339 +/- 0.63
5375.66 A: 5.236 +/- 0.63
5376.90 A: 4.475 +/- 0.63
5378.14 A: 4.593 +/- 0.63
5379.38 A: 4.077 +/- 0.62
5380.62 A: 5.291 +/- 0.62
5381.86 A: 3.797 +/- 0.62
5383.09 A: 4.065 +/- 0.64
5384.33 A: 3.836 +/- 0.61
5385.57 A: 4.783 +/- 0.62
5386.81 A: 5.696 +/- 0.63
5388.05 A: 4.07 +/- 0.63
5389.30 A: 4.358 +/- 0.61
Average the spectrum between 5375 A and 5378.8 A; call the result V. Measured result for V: 4.76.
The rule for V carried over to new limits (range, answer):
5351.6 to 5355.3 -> 4.58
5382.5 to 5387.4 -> 4.59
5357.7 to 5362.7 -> 3.91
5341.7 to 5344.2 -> 4.79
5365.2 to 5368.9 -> 4.13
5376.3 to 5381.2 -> 4.6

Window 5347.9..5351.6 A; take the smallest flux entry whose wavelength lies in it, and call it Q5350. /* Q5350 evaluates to 3.723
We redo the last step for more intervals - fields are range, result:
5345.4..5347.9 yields 3.945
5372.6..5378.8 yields 3.842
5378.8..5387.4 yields 3.797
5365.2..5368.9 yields 3.757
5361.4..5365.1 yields 4.199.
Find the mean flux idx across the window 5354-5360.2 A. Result 4.28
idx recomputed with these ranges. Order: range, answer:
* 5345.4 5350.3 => 4.36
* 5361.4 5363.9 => 4.22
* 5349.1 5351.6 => 4.66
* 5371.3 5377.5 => 4.52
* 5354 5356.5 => 5.26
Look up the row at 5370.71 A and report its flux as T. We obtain 4.002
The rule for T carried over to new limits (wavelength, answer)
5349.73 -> 5.187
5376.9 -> 4.475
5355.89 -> 4.883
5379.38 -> 4.077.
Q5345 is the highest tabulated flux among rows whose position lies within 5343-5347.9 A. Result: 4.612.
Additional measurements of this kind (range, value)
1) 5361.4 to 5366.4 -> 5.212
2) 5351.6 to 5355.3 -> 5.672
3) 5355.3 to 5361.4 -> 4.883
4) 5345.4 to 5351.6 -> 5.187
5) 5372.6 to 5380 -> 5.339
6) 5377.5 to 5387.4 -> 5.696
